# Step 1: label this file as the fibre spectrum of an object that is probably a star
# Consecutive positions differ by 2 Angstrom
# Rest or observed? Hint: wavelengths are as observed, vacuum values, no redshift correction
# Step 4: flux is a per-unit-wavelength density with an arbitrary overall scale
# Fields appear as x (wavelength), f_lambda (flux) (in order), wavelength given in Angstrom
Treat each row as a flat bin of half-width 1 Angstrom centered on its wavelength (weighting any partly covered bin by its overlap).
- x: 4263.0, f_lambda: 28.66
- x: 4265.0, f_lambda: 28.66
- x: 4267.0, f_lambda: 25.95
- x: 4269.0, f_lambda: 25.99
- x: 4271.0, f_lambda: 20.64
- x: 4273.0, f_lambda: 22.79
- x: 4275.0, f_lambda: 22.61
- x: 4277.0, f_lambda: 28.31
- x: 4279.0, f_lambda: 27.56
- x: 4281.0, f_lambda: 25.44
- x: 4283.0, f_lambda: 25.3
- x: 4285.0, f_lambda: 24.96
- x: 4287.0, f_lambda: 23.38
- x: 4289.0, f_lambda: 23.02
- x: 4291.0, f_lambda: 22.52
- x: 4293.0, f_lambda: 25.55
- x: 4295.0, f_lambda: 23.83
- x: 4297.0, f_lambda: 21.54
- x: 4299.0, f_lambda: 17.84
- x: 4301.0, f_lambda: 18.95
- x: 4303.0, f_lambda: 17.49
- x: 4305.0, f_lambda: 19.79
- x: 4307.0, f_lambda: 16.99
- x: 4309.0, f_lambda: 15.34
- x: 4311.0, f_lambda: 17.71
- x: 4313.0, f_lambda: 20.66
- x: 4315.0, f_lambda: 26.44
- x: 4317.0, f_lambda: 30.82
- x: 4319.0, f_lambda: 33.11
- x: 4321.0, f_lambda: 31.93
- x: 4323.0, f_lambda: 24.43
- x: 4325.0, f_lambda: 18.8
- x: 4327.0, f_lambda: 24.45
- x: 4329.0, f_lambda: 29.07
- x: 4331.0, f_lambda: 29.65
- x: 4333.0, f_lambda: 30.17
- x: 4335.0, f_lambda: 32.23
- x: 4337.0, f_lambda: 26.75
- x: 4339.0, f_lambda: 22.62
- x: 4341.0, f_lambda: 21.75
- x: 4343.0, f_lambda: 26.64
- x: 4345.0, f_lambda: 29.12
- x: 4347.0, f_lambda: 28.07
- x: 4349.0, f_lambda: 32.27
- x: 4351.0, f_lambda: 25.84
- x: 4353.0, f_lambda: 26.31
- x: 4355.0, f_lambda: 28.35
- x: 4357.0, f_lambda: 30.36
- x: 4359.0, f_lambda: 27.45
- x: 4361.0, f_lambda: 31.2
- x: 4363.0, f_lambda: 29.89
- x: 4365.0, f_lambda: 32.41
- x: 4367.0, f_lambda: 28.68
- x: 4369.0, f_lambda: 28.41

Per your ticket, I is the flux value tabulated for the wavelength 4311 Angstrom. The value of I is 17.71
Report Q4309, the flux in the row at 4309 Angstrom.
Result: 15.34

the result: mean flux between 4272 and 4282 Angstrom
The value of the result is 25.3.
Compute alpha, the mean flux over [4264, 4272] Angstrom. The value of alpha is 25.3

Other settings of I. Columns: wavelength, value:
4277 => 28.31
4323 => 24.43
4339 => 22.62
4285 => 24.96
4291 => 22.52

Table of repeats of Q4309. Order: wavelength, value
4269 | 25.99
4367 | 28.68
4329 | 29.07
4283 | 25.3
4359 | 27.45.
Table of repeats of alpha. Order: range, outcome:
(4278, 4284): 26.1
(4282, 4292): 23.8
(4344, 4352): 28.8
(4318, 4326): 27.1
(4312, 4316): 23.6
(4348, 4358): 28.6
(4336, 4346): 25.4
